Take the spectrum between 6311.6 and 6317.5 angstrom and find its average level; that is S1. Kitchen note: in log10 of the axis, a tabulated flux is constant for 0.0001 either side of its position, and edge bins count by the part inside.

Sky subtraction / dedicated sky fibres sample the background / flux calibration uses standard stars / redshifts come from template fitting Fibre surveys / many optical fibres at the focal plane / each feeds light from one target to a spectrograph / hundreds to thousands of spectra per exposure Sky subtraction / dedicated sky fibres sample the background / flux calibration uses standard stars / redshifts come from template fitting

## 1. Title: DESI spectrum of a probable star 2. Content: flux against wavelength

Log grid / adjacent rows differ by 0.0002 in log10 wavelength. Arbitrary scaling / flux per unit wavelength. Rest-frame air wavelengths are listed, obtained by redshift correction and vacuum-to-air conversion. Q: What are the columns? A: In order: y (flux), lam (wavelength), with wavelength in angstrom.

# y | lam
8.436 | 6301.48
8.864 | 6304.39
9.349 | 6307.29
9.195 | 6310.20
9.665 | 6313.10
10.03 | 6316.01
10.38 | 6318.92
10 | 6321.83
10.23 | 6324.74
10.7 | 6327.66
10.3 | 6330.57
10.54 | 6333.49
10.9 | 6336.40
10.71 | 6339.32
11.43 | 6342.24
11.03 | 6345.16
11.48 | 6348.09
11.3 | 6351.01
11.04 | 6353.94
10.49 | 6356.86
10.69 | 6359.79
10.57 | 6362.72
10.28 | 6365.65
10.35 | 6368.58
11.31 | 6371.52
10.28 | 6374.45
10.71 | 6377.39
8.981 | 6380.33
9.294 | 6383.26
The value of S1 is 9.85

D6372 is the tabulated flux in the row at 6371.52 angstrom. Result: 11.31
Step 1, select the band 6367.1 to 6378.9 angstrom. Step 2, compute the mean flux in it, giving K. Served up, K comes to 10.7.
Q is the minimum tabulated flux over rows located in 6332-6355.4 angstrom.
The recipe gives 10.54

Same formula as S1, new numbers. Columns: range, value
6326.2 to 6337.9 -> 10.6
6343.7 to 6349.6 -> 11.3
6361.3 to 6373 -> 10.6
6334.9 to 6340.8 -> 10.8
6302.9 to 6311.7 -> 9.14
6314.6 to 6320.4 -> 10.2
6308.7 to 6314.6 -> 9.43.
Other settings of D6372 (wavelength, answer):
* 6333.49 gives 10.54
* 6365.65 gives 10.28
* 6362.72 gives 10.57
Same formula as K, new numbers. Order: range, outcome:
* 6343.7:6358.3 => 11.1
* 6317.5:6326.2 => 10.2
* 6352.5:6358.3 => 10.8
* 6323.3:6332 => 10.4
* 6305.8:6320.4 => 9.72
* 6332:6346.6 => 10.9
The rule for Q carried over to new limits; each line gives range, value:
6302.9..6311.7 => 8.864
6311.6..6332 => 9.665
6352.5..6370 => 10.28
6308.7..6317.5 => 9.195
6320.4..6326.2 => 10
